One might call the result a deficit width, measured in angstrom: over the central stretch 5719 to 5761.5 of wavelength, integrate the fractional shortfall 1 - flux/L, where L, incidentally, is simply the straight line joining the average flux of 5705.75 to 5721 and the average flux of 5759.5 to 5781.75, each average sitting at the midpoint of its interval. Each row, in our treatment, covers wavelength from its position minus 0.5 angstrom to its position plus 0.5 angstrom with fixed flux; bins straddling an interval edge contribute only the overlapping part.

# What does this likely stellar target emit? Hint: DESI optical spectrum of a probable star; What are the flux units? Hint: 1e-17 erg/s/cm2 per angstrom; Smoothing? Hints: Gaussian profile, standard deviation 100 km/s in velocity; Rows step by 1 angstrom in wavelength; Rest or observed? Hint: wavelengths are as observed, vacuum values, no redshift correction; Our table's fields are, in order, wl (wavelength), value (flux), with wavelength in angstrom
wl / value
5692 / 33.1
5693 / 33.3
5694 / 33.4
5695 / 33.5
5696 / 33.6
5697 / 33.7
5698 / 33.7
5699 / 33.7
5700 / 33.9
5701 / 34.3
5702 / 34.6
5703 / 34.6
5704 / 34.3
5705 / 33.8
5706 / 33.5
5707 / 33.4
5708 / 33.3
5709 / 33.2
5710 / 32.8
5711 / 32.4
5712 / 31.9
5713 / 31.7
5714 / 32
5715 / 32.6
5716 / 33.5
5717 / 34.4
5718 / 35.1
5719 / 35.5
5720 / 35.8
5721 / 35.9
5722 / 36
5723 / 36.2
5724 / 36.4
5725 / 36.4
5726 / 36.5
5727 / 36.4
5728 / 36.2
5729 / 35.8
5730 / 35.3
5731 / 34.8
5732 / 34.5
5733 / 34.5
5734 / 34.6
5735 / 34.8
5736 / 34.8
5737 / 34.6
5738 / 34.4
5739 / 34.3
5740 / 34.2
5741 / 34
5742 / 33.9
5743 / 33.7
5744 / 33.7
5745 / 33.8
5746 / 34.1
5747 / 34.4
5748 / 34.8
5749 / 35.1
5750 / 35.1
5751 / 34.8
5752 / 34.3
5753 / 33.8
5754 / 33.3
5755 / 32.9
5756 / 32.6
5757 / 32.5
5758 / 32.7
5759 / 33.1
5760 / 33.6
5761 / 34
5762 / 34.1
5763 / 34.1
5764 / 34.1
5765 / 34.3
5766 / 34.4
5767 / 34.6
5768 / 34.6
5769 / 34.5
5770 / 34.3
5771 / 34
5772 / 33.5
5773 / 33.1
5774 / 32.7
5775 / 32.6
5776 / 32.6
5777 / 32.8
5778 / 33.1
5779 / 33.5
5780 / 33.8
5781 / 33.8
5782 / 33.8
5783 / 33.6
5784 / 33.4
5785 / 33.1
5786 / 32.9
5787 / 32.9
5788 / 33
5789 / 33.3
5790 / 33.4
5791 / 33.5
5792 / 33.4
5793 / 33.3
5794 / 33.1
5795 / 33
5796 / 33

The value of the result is -1.3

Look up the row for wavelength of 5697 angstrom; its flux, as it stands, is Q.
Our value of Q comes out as 33.7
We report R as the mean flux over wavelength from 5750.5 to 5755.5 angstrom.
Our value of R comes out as 33.8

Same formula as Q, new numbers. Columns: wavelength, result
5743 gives 33.7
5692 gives 33.1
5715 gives 32.6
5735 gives 34.8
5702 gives 34.6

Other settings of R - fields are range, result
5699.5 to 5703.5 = 34.3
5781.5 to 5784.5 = 33.6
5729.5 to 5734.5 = 34.7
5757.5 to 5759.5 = 32.9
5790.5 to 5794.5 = 33.3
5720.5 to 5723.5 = 36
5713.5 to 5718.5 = 33.5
